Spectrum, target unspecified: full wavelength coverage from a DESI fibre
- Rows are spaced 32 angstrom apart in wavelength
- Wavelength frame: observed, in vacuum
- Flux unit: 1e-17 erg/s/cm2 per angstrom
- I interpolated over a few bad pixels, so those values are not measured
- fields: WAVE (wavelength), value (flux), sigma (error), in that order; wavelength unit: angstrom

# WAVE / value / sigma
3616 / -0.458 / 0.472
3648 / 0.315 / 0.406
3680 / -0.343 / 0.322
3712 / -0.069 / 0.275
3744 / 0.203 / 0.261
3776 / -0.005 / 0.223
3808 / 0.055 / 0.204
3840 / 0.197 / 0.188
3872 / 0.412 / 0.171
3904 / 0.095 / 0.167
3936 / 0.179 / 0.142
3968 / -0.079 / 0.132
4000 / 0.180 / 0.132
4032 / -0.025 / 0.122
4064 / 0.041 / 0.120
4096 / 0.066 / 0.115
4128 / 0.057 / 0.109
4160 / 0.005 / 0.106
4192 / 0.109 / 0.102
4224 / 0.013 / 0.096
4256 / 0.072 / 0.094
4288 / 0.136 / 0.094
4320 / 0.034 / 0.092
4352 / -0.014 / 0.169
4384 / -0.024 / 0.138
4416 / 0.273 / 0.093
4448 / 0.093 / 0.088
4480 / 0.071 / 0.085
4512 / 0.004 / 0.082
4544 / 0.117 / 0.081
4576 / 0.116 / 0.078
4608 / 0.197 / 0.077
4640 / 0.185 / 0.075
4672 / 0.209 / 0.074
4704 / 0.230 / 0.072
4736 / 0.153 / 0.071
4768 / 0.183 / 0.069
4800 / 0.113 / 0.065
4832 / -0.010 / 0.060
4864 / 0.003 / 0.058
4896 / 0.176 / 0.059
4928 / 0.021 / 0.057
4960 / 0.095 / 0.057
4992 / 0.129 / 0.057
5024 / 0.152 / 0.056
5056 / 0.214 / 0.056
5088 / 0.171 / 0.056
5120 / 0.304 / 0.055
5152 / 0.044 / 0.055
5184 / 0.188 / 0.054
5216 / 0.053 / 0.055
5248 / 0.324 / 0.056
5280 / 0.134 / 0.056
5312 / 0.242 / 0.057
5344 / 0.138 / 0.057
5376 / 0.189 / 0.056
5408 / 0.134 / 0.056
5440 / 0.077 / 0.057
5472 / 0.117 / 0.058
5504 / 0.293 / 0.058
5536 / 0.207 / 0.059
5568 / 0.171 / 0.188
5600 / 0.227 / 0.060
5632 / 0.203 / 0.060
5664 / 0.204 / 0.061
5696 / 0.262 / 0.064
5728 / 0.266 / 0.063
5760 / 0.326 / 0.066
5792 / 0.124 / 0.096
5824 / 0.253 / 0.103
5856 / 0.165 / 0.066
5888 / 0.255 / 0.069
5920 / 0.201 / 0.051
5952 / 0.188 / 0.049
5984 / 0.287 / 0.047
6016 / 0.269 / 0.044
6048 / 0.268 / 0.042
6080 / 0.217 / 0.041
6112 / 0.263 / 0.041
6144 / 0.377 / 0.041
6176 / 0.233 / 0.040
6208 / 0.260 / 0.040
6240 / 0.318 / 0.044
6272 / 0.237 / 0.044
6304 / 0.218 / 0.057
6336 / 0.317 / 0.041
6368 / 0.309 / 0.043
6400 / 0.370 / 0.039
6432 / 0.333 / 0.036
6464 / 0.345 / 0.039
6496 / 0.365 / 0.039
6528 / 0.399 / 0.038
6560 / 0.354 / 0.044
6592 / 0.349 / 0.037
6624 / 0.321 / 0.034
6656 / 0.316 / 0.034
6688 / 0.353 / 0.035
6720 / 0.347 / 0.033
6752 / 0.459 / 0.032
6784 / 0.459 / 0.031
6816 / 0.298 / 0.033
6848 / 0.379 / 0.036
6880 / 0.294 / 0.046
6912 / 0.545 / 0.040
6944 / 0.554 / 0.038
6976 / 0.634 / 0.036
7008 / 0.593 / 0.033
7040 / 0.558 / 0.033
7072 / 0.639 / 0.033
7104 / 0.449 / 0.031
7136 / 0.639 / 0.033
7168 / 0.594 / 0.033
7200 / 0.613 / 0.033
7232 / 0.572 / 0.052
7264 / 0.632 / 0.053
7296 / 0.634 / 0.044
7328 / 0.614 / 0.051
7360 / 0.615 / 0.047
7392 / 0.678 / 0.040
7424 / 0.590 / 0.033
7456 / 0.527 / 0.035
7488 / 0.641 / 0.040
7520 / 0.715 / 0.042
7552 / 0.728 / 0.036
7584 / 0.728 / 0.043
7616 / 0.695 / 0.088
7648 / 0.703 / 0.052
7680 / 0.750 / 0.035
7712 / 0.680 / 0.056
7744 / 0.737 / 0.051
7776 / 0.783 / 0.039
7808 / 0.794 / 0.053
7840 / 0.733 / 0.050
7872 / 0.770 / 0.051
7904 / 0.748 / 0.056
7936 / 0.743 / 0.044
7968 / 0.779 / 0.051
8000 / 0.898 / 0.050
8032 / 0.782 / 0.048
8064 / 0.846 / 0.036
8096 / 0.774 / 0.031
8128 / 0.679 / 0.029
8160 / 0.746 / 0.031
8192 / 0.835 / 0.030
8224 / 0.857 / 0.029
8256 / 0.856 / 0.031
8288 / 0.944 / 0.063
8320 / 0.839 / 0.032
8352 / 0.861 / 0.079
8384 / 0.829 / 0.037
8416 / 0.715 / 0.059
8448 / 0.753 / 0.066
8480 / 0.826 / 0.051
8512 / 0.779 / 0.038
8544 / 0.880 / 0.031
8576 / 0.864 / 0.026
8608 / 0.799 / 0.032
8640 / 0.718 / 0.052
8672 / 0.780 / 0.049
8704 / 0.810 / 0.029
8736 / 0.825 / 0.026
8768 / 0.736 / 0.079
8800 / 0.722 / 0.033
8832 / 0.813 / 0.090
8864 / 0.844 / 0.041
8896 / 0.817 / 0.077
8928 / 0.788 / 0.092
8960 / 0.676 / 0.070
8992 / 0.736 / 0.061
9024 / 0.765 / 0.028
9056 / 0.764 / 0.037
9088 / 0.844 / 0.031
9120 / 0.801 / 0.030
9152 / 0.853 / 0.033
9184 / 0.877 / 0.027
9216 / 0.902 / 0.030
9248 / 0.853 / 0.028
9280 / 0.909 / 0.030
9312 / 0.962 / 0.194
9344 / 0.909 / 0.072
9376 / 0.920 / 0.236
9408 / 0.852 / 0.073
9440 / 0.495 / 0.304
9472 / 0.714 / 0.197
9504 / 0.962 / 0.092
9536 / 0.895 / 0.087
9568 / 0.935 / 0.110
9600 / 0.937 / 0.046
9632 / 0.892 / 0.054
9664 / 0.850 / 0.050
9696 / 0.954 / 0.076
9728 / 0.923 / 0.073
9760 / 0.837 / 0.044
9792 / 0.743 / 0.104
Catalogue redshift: 0.73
